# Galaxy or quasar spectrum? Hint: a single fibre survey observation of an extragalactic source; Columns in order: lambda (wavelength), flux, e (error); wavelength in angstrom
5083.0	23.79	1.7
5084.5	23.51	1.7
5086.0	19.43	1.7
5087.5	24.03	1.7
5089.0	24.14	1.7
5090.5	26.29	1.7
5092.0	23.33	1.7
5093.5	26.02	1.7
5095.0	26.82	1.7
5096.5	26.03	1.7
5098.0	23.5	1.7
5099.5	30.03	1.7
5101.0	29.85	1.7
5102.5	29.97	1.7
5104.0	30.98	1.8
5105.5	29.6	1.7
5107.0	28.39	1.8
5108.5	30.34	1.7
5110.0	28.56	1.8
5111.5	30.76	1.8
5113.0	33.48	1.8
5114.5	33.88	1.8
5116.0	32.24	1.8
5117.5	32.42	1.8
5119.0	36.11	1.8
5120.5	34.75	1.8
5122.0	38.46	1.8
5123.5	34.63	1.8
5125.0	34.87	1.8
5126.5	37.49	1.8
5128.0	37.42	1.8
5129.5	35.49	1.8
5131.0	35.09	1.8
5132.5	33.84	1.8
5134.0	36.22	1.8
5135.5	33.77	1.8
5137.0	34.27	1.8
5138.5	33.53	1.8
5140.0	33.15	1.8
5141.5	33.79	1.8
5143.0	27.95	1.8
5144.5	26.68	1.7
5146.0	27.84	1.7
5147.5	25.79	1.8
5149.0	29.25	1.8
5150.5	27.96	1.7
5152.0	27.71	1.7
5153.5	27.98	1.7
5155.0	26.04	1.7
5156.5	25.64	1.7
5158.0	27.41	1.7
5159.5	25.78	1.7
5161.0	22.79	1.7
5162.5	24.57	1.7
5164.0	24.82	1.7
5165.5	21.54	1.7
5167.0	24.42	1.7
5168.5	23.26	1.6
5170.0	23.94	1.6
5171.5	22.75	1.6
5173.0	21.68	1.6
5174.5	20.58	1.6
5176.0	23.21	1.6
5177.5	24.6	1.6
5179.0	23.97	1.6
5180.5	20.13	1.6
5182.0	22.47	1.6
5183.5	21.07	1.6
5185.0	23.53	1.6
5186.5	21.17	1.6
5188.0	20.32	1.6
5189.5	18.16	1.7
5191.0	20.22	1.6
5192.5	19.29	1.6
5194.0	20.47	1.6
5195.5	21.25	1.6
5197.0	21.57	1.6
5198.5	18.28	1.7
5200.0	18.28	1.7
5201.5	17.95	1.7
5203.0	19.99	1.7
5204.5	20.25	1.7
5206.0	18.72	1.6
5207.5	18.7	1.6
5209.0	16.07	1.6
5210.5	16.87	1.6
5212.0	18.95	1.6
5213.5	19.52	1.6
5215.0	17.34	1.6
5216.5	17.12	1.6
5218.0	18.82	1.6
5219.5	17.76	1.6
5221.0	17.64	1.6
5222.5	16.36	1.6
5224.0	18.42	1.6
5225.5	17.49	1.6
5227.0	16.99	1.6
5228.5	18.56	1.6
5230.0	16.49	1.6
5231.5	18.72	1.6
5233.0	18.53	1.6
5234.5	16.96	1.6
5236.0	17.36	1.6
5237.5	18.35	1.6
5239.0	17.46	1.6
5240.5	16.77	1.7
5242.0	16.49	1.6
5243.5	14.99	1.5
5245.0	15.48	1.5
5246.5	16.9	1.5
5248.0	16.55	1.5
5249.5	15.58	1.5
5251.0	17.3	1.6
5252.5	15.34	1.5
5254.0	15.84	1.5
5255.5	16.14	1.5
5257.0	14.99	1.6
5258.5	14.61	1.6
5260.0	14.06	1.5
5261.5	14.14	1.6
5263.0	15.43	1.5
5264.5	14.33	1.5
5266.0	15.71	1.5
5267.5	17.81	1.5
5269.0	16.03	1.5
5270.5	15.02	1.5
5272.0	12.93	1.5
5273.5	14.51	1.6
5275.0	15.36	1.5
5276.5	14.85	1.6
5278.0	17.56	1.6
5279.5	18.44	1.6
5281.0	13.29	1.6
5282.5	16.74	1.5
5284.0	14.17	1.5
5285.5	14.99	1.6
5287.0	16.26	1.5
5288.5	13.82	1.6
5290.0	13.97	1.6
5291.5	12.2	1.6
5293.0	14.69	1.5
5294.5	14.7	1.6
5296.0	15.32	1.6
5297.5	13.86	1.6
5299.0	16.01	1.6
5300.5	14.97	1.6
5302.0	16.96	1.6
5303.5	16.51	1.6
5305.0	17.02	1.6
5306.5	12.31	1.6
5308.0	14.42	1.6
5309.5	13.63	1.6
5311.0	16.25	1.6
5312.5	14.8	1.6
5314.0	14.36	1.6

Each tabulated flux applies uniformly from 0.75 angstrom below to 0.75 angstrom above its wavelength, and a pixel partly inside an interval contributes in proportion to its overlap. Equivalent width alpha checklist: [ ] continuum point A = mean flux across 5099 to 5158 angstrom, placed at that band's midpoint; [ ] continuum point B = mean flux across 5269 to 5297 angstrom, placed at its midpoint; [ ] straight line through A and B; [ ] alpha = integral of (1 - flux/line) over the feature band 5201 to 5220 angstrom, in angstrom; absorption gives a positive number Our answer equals 3.7 angstrom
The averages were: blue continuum 31.7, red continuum 15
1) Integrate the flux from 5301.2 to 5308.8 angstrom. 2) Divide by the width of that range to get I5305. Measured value 15.4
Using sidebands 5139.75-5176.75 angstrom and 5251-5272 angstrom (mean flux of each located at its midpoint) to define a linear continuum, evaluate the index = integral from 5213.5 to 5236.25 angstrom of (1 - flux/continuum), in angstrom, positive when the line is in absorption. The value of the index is 1.6 angstrom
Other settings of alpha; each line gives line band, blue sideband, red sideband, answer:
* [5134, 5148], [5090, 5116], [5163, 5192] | -3.1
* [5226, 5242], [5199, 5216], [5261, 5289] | -0.3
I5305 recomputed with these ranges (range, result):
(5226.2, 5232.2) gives 17.7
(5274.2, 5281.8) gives 15.9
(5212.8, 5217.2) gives 18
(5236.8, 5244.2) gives 16.8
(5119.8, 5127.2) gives 36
